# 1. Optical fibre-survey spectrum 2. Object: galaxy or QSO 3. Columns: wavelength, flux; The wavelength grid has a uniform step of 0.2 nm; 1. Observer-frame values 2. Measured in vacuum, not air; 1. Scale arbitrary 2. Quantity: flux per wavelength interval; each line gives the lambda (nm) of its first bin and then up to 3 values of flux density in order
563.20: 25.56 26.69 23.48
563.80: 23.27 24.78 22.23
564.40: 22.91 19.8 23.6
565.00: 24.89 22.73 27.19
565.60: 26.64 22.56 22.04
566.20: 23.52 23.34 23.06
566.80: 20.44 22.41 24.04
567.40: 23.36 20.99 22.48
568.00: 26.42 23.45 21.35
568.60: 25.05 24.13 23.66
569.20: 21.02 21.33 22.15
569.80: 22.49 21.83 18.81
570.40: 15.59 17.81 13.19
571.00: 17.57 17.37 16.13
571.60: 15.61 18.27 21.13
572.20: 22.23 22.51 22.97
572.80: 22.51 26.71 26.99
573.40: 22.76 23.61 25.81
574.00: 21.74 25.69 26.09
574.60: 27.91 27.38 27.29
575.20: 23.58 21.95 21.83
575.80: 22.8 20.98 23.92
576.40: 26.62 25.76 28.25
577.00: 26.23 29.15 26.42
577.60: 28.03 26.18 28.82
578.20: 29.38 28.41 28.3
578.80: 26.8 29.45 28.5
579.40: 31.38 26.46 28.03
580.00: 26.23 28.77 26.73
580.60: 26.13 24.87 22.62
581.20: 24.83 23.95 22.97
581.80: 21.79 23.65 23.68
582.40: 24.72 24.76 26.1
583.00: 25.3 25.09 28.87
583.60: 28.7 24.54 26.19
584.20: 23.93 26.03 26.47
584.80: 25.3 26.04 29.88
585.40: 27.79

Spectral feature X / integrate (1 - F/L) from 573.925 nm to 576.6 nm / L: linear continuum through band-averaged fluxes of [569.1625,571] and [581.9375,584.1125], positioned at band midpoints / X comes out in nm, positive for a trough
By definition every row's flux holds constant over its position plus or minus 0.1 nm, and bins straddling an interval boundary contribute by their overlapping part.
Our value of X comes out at -0.339 nm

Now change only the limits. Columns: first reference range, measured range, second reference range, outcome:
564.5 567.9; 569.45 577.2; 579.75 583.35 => 0.49 nm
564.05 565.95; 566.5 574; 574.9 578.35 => 0.92 nm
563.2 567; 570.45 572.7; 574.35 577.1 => 0.54 nm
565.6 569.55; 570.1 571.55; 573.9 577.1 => 0.44 nm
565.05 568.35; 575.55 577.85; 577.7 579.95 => 0.16 nm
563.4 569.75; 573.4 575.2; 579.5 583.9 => -0.08 nm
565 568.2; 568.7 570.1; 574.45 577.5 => 0.10 nm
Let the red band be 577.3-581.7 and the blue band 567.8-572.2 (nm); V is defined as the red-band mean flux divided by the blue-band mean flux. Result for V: 1.33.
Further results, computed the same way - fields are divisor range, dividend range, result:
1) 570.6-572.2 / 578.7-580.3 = 1.62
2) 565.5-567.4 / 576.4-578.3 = 1.19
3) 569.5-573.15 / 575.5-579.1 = 1.34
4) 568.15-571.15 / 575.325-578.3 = 1.26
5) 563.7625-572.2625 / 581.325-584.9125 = 1.16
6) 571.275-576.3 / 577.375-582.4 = 1.15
